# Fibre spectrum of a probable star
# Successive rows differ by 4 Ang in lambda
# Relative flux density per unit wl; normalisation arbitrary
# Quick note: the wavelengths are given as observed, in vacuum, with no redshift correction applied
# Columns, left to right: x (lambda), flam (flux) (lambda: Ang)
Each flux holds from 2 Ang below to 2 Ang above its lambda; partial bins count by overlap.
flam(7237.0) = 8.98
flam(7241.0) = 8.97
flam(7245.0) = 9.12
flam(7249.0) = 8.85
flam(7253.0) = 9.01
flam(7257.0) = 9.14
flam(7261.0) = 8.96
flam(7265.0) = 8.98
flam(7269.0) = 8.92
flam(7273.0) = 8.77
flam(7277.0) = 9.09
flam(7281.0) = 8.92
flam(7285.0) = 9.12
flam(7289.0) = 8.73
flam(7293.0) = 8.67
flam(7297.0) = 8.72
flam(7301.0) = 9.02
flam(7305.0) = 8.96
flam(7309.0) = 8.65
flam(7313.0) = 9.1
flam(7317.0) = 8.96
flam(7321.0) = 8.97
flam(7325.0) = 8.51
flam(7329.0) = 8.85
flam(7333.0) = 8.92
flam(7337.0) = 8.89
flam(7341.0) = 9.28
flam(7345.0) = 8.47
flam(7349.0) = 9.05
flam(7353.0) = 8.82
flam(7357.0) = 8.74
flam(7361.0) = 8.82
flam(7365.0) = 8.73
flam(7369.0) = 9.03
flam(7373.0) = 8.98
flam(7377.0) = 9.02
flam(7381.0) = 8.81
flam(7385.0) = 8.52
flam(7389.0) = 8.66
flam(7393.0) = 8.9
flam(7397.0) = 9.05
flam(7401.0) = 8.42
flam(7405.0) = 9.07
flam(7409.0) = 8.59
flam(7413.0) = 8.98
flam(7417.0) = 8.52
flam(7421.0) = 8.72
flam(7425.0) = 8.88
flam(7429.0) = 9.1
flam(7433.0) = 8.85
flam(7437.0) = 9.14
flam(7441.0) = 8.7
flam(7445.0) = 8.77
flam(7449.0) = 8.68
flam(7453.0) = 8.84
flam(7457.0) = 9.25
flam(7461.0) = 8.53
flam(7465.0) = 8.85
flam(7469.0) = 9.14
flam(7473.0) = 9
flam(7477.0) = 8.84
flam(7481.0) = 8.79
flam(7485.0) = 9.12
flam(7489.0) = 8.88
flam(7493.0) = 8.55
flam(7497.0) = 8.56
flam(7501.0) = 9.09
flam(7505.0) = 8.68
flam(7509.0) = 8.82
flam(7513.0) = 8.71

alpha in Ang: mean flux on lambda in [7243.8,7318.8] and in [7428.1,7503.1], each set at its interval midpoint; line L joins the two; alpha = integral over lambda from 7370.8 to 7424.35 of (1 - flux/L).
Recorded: 0.6 Ang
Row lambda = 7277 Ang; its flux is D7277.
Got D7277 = 9.09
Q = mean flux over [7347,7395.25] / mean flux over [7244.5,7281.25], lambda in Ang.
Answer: 0.99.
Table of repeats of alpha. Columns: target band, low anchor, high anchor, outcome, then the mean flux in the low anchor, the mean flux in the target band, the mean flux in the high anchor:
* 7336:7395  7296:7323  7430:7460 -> 0.4 Ang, 8.92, 8.85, 8.88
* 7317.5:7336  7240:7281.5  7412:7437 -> 0.2 Ang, 8.98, 8.83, 8.86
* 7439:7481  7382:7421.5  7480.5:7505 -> -0.3 Ang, 8.75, 8.86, 8.82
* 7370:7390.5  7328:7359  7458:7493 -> 0.2 Ang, 8.88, 8.81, 8.88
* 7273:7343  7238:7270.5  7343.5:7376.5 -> 0.1 Ang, 8.99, 8.9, 8.84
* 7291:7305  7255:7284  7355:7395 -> 0.2 Ang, 8.97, 8.83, 8.82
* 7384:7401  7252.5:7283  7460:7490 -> 0.3 Ang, 8.97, 8.76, 8.91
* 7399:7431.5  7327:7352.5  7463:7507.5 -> 0.4 Ang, 8.9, 8.79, 8.86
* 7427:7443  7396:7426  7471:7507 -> -0.3 Ang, 8.77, 8.95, 8.83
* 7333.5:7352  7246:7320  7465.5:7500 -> 0.0 Ang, 8.92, 8.92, 8.87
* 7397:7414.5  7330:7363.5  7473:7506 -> 0.1 Ang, 8.87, 8.79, 8.83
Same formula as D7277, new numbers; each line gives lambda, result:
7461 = 8.53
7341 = 9.28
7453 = 8.84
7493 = 8.55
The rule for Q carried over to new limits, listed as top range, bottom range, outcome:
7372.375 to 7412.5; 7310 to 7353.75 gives 0.99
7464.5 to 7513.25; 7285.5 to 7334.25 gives 1.00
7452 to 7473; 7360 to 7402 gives 1.01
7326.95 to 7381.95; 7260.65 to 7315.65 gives 1.00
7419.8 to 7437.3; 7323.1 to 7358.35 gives 1.01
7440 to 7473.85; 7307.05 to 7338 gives 1.00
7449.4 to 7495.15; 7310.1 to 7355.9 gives 1.00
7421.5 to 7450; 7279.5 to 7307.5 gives 1.00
